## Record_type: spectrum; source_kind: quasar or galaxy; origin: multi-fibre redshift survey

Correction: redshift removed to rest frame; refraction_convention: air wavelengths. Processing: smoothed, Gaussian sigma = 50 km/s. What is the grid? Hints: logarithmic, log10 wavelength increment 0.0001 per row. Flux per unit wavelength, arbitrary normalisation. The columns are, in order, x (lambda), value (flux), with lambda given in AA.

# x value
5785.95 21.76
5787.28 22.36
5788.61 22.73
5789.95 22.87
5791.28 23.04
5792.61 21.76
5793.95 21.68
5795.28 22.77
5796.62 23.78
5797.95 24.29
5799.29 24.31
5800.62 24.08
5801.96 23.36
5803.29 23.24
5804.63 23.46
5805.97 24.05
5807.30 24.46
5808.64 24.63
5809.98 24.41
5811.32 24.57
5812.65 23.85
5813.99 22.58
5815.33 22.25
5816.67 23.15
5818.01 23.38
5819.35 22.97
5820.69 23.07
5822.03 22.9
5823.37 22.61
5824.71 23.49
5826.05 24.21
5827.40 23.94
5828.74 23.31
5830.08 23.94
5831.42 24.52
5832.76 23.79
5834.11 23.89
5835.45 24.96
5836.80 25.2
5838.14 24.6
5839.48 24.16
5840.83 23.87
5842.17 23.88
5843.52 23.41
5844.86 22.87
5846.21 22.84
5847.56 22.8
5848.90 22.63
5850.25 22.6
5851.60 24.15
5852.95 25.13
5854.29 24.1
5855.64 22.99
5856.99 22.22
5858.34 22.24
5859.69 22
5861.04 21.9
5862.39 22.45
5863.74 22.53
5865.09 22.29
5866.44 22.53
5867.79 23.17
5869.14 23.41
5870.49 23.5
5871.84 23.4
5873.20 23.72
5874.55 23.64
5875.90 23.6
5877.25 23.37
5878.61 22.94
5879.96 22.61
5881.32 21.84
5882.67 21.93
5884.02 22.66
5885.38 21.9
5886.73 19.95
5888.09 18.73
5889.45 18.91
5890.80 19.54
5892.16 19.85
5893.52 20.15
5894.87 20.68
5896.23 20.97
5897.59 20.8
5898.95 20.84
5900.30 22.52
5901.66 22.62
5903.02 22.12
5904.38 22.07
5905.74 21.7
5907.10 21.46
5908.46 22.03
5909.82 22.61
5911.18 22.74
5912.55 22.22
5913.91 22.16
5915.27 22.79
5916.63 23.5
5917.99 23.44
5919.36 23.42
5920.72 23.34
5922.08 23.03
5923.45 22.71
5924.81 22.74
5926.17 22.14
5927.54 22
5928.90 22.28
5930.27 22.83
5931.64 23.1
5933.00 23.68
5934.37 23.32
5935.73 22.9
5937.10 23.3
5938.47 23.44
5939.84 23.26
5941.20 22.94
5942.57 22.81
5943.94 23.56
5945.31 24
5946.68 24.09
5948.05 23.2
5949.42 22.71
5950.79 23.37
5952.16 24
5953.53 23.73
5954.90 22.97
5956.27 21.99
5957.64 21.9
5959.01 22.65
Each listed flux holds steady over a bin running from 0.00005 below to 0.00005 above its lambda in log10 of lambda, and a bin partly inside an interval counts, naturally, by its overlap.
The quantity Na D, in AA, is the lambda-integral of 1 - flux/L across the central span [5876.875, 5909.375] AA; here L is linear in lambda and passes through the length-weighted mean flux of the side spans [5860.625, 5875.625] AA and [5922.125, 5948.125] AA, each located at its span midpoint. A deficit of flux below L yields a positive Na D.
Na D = 2.4 AA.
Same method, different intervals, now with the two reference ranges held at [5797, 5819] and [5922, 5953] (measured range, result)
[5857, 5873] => 0.53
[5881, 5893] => 1.44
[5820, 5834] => 0.04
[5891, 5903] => 1.16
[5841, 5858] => 0.18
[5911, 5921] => 0.11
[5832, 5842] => -0.31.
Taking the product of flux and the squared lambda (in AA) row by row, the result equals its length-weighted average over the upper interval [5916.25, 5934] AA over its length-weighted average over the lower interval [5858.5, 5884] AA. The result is 1.02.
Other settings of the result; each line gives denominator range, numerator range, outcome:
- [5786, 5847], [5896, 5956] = 1.00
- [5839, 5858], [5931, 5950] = 1.03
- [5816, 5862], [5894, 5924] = 0.97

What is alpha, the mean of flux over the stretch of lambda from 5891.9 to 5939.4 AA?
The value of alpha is 22.4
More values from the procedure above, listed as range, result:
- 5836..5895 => 22.6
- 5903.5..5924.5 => 22.6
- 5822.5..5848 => 23.8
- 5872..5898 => 21.5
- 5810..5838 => 23.7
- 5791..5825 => 23.4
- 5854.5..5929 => 22.2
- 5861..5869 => 22.6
